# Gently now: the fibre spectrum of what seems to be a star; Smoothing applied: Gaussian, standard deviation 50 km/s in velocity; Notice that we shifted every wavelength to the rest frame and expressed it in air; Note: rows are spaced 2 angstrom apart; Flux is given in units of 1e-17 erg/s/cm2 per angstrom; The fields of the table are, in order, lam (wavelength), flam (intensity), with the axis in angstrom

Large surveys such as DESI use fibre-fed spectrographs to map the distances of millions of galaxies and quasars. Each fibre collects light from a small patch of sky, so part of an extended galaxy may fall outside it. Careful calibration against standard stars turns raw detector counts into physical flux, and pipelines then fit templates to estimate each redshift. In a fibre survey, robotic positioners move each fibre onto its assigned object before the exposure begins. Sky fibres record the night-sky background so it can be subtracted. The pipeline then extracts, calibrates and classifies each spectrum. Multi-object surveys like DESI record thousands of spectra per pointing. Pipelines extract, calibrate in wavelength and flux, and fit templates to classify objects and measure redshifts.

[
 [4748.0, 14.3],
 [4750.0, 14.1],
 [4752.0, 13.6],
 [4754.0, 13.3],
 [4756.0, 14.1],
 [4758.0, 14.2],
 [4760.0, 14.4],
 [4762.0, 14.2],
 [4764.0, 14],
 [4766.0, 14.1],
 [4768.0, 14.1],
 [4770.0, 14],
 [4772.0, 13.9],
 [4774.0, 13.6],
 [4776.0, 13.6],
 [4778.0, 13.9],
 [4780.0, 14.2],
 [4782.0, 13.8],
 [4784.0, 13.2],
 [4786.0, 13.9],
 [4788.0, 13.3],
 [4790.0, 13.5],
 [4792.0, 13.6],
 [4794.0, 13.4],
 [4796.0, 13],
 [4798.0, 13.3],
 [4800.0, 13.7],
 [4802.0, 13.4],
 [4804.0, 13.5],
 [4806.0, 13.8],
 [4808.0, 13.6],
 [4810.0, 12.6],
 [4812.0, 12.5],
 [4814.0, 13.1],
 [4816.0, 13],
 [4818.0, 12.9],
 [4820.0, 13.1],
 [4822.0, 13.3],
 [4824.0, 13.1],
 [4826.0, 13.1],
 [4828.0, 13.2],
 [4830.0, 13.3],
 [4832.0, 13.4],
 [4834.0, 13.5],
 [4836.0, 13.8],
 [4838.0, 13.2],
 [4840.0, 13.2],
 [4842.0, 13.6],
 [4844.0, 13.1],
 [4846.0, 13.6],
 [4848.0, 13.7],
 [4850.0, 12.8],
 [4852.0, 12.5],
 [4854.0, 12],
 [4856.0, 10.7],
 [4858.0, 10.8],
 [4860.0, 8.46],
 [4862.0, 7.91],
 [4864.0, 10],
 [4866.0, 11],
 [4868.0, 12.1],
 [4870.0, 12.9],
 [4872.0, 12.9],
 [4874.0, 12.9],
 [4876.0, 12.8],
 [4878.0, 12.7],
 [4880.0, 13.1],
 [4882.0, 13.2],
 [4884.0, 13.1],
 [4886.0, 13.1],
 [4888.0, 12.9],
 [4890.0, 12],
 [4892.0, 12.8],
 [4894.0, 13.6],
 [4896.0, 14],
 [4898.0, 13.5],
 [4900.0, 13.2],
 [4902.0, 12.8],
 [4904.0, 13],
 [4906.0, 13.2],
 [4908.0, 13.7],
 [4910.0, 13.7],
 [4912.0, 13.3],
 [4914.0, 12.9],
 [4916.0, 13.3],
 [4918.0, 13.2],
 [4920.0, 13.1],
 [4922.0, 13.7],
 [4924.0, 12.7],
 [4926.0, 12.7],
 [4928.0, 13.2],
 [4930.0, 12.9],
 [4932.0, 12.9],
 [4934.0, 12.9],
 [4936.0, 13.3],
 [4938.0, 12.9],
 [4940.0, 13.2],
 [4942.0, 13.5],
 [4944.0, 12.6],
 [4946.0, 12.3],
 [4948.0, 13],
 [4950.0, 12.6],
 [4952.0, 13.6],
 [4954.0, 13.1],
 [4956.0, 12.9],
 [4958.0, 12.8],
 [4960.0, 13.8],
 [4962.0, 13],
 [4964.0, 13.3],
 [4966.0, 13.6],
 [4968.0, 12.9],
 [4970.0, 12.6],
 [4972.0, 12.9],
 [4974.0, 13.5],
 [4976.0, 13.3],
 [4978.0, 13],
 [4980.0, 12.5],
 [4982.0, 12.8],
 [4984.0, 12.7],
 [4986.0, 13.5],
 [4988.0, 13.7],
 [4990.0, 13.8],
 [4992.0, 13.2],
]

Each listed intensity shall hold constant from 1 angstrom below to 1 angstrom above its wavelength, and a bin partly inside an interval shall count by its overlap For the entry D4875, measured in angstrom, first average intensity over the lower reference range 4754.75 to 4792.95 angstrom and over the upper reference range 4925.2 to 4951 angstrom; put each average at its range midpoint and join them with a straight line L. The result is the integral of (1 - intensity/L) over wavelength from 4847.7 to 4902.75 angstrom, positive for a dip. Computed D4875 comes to 4.3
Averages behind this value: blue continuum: 13.9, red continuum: 12.9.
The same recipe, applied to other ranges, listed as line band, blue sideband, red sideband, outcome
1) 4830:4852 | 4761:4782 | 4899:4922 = 0.41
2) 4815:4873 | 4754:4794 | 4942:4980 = 4.84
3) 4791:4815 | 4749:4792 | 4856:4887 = -0.20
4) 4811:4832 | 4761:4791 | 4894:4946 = 0.83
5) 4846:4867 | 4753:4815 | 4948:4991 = 3.64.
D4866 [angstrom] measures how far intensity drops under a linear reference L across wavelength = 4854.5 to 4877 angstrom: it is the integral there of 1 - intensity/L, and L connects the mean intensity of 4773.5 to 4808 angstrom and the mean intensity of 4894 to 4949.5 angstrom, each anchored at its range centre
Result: 3.66 angstrom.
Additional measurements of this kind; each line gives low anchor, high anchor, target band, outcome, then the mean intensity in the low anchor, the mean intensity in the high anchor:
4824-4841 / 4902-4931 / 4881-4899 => 0.12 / 13.3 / 13.2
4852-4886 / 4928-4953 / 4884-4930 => -2.84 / 11.7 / 13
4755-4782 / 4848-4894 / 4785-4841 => -0.67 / 14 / 12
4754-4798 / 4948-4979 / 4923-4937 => 0.32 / 13.8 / 13.1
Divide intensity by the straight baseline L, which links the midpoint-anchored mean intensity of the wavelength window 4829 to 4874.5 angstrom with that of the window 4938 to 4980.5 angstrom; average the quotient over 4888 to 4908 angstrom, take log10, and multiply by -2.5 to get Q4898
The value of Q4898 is -0.05 mag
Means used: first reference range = 12.2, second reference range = 13.1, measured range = 13.1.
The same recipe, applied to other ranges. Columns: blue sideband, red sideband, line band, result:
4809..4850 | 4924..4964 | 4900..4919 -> -0.01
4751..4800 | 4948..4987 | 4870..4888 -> 0.03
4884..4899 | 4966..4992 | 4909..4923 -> -0.02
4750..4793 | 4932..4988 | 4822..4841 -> 0.02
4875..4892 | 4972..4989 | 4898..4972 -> -0.01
